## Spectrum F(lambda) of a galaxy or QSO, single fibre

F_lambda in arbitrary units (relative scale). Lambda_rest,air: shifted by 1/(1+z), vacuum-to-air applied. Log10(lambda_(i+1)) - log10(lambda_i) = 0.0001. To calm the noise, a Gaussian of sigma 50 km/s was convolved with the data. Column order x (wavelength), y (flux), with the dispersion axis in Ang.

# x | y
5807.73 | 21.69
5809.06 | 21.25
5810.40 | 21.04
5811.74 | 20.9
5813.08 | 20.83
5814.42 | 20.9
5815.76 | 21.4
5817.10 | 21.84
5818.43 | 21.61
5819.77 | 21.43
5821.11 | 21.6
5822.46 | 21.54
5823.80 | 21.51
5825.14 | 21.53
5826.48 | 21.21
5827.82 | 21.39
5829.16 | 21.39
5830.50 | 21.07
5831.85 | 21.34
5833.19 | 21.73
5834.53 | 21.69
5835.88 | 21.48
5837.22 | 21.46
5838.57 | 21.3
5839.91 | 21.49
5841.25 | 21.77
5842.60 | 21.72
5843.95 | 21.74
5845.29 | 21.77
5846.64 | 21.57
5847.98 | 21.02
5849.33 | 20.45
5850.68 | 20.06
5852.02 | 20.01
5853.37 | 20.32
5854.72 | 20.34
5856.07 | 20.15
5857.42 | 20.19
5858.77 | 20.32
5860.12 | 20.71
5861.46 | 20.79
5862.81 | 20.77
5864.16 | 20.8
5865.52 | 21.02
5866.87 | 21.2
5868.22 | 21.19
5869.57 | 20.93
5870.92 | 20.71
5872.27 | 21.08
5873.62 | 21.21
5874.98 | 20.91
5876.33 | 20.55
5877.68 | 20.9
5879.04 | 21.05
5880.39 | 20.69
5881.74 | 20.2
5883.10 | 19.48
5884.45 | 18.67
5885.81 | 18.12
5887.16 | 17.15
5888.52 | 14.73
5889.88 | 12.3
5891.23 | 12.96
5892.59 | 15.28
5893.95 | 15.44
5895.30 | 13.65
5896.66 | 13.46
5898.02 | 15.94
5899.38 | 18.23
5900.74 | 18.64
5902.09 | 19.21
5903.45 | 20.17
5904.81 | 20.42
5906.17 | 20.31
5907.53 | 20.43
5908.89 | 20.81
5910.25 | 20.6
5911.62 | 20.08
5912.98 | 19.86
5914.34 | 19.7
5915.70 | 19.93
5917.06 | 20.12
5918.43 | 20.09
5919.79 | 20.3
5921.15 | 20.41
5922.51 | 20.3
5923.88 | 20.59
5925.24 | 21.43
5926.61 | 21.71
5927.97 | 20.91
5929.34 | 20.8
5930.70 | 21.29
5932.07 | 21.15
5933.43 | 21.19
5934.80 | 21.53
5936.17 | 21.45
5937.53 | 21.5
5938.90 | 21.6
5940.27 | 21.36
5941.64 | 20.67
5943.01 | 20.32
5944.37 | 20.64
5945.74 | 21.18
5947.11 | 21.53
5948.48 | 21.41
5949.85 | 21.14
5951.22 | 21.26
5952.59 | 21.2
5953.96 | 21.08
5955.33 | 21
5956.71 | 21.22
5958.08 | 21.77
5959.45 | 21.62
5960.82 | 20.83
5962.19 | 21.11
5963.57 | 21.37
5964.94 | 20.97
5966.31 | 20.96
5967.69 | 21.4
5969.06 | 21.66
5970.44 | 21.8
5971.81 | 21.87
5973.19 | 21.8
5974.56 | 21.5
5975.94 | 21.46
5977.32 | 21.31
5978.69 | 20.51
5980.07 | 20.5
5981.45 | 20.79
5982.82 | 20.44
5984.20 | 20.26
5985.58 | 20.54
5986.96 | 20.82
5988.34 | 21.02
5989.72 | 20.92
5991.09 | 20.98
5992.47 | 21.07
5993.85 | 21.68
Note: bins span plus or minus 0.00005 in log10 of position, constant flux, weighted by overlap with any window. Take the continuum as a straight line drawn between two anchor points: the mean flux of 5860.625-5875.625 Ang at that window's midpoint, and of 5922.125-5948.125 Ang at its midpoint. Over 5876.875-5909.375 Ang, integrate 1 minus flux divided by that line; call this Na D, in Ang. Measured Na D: 4.9 Ang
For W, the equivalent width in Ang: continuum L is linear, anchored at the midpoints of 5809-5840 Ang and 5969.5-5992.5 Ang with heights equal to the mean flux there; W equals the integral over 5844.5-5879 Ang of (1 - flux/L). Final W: 0.8 Ang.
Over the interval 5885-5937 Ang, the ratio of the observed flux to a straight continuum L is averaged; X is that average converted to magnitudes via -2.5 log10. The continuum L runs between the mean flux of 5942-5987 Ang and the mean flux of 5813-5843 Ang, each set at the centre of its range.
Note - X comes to 0.12 mag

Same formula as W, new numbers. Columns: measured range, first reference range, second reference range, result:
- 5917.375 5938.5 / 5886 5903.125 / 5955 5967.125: -2.8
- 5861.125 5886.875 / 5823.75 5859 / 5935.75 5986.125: 0.8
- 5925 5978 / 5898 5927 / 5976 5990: -2.2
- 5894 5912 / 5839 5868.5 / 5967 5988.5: 2.1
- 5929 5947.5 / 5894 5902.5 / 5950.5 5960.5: -1.3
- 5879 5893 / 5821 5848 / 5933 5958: 2.7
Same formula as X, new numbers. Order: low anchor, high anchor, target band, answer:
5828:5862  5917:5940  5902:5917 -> 0.04 mag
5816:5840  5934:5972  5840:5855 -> 0.02 mag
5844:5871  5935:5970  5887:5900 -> 0.38 mag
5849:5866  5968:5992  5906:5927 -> 0.02 mag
